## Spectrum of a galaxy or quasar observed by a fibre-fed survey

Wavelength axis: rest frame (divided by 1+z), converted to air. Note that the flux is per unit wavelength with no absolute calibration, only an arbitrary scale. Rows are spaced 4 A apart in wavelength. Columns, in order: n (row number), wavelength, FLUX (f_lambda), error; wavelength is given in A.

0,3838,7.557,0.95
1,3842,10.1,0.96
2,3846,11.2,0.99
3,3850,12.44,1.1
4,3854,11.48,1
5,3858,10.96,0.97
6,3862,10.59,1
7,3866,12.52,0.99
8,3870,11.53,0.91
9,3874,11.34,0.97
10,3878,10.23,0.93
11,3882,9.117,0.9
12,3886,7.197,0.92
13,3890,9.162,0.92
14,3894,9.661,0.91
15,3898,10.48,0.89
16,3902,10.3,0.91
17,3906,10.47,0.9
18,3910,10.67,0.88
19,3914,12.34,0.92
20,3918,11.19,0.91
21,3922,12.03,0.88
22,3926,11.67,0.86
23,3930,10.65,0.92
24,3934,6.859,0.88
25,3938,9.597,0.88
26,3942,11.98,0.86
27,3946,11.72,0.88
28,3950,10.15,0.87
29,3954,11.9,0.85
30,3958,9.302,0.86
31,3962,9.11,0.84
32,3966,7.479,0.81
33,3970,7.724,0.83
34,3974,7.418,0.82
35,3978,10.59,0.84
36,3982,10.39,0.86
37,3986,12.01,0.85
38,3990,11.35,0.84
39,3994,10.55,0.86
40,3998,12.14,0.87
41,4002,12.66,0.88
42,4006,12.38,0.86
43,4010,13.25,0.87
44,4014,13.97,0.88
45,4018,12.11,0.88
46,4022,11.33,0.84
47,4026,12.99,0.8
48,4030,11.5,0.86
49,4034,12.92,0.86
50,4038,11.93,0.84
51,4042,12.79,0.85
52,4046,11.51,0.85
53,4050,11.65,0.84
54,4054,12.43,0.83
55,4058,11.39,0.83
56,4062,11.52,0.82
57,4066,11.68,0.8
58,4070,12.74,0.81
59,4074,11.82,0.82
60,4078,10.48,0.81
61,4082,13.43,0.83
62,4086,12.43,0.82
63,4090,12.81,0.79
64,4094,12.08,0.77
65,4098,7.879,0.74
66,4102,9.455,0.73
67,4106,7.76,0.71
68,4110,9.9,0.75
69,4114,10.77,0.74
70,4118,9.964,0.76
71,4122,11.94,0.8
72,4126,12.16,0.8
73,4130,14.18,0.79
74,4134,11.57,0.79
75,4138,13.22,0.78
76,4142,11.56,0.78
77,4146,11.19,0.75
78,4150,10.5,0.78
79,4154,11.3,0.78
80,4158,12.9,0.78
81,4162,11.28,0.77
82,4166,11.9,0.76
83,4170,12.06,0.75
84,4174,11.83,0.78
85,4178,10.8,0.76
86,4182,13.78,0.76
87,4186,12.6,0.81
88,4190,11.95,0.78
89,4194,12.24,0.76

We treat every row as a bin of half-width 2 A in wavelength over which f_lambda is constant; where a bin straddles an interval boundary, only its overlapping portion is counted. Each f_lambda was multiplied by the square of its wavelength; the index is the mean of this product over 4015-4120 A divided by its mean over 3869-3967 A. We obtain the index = 1.20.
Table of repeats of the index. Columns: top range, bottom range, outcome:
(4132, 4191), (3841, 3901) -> 1.31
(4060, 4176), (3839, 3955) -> 1.20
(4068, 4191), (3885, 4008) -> 1.22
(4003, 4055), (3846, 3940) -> 1.26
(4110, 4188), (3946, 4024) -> 1.18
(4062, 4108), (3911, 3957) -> 1.11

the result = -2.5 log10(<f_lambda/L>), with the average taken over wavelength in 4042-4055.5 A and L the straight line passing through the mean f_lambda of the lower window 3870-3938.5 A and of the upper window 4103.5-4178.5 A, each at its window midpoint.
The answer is -0.10 mag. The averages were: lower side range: 10.2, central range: 12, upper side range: 11.4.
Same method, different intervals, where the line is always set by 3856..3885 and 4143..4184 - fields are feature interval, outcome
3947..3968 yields 0.143 mag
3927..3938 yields 0.195 mag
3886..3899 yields 0.165 mag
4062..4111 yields 0.039 mag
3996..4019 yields -0.140 mag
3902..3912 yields 0.038 mag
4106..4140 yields 0.013 mag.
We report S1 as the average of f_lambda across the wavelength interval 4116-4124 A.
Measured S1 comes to 11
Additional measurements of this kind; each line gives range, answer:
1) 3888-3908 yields 10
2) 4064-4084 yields 12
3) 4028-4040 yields 12.1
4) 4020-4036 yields 12.2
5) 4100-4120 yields 9.57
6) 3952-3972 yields 9.1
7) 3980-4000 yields 11.3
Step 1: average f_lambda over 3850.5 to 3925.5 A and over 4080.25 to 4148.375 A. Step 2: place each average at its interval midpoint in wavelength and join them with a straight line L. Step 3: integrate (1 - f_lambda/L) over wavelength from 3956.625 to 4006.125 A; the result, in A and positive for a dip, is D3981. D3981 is 3.5 A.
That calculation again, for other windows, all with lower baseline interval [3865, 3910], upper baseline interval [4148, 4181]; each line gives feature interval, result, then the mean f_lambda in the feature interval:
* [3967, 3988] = 2.2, 9.52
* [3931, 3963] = 1.1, 10.1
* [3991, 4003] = -1.0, 11.7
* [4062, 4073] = -0.9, 12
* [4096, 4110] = 3.4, 8.58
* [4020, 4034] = -1.5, 12.1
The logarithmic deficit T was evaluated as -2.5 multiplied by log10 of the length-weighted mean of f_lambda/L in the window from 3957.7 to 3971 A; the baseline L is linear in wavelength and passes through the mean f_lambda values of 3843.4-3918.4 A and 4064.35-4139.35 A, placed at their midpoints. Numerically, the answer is 0.293 mag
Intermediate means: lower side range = 10.7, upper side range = 11.4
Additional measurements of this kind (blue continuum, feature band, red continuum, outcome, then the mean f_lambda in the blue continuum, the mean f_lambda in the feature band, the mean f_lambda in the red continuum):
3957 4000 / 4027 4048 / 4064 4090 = -0.088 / 9.84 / 12.2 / 12.2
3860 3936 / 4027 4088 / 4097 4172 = -0.104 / 10.4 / 12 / 11.2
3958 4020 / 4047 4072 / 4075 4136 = -0.083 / 10.8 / 11.9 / 11.1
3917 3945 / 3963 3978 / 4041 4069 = 0.338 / 10.6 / 8.05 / 11.9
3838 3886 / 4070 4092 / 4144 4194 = -0.065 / 10.7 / 12.2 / 11.9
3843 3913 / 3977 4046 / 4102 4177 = -0.101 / 10.6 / 12.1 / 11.4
